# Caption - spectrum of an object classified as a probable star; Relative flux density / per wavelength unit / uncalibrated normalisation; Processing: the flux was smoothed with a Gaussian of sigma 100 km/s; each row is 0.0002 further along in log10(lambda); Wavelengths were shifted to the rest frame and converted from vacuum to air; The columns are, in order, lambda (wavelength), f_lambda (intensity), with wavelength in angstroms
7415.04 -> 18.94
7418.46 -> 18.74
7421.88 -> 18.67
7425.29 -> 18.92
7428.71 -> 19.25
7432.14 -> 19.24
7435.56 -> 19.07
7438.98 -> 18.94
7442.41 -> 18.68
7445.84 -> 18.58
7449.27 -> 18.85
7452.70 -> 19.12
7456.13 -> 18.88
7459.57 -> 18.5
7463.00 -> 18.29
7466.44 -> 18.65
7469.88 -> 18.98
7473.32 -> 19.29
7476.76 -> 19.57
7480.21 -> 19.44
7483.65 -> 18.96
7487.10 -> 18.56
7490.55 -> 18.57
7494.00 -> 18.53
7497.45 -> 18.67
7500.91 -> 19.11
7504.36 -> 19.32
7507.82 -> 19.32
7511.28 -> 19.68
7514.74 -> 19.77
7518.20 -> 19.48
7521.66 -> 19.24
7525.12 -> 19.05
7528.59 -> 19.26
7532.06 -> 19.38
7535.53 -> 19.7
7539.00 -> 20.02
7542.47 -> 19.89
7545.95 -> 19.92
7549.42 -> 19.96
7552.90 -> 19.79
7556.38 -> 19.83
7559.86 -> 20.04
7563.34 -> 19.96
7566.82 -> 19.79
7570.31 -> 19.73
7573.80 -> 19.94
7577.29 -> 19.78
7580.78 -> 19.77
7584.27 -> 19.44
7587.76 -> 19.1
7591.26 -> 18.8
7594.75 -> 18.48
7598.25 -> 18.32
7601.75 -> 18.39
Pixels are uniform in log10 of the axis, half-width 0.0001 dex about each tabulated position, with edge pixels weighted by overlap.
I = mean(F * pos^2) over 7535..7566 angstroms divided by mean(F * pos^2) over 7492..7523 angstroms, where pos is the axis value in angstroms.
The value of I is 1.05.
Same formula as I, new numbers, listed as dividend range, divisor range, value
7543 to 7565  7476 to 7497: 1.07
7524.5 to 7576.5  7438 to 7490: 1.07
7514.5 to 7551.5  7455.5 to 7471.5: 1.07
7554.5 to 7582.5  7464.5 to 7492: 1.07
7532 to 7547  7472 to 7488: 1.05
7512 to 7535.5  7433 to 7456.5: 1.05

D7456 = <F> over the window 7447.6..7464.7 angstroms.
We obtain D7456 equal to 18.7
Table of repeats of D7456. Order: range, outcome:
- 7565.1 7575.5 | 19.8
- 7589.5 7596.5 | 18.6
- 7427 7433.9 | 19.2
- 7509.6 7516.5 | 19.7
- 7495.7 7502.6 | 18.9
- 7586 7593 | 18.9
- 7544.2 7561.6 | 19.9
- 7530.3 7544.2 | 19.7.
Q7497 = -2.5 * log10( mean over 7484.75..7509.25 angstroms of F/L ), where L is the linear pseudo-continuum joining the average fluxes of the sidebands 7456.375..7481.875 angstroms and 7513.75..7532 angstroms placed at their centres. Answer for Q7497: 0.02 mag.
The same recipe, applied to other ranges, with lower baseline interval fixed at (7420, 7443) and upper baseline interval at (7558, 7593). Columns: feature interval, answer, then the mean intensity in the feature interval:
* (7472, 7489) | 0.00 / 19.2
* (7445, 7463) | 0.02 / 18.8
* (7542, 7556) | -0.02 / 19.9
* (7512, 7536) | 0.00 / 19.4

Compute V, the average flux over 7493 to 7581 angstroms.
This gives 19.6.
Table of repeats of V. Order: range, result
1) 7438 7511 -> 18.9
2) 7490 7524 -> 19.2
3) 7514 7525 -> 19.4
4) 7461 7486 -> 19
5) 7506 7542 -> 19.5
